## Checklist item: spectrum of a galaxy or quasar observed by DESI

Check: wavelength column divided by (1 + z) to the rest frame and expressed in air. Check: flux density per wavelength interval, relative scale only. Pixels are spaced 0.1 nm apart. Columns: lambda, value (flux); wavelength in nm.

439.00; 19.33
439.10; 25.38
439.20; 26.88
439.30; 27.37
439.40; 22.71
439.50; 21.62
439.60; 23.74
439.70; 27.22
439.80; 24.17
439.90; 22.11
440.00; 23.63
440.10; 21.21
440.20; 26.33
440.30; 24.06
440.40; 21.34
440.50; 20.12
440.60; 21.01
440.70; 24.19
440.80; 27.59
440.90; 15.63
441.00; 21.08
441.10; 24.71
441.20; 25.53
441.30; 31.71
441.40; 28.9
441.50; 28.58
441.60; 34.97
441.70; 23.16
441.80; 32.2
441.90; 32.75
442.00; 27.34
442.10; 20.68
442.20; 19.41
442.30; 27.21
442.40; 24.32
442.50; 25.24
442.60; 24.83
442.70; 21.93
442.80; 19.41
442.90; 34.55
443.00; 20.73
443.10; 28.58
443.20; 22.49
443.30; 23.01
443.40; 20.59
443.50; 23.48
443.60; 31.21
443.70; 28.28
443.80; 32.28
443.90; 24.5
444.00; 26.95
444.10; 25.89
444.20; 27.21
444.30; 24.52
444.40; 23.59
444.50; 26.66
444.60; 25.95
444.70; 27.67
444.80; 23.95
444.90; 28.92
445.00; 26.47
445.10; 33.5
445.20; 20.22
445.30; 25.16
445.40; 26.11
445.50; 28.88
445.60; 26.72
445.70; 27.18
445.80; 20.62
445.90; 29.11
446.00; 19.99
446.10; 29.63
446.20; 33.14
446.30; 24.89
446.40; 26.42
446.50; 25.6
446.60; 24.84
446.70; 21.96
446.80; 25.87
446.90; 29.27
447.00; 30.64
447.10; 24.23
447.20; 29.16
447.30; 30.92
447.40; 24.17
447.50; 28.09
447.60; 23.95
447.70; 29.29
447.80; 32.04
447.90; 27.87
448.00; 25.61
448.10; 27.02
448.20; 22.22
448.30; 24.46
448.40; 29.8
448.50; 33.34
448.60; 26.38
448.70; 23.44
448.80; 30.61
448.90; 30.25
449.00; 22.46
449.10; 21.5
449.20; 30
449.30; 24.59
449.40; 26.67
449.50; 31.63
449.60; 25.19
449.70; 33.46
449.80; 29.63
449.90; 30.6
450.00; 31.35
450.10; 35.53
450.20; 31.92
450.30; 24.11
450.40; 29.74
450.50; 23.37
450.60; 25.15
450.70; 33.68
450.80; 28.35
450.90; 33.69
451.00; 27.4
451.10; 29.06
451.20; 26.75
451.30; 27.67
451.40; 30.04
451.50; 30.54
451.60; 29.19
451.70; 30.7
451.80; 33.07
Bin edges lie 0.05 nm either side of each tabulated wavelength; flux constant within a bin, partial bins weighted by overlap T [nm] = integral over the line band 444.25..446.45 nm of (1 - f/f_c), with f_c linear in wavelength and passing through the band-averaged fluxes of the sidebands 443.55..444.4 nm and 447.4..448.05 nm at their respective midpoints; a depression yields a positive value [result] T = 0.09 nm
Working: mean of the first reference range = 27.4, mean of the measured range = 26.3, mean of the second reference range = 27.5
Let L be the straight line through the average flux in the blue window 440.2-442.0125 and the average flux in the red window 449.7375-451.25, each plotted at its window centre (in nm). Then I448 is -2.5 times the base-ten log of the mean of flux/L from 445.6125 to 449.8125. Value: 0.05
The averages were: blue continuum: 25.8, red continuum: 29.4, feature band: 27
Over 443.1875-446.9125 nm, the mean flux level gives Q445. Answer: 26.1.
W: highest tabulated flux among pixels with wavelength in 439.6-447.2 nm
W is 34.97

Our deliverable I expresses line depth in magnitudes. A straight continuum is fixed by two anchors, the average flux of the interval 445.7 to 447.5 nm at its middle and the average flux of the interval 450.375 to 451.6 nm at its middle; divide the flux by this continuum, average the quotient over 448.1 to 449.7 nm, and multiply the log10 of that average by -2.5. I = 0.03 mag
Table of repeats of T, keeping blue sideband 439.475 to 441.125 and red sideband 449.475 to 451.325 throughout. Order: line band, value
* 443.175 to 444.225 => -0.04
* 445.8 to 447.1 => 0.02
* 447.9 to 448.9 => 0.03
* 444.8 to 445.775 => -0.02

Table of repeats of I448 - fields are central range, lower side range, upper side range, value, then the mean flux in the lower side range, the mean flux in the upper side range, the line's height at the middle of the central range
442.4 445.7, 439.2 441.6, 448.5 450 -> -0.003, 24.4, 27.9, 25.8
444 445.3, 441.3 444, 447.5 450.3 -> 0.028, 26.3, 28.1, 26.9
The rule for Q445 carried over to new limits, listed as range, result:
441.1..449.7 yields 26.6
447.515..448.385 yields 26.7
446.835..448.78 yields 27.5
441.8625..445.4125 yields 25.7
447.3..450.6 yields 27.8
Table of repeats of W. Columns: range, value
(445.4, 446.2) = 33.14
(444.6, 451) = 35.53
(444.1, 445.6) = 33.5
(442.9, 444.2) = 32.28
